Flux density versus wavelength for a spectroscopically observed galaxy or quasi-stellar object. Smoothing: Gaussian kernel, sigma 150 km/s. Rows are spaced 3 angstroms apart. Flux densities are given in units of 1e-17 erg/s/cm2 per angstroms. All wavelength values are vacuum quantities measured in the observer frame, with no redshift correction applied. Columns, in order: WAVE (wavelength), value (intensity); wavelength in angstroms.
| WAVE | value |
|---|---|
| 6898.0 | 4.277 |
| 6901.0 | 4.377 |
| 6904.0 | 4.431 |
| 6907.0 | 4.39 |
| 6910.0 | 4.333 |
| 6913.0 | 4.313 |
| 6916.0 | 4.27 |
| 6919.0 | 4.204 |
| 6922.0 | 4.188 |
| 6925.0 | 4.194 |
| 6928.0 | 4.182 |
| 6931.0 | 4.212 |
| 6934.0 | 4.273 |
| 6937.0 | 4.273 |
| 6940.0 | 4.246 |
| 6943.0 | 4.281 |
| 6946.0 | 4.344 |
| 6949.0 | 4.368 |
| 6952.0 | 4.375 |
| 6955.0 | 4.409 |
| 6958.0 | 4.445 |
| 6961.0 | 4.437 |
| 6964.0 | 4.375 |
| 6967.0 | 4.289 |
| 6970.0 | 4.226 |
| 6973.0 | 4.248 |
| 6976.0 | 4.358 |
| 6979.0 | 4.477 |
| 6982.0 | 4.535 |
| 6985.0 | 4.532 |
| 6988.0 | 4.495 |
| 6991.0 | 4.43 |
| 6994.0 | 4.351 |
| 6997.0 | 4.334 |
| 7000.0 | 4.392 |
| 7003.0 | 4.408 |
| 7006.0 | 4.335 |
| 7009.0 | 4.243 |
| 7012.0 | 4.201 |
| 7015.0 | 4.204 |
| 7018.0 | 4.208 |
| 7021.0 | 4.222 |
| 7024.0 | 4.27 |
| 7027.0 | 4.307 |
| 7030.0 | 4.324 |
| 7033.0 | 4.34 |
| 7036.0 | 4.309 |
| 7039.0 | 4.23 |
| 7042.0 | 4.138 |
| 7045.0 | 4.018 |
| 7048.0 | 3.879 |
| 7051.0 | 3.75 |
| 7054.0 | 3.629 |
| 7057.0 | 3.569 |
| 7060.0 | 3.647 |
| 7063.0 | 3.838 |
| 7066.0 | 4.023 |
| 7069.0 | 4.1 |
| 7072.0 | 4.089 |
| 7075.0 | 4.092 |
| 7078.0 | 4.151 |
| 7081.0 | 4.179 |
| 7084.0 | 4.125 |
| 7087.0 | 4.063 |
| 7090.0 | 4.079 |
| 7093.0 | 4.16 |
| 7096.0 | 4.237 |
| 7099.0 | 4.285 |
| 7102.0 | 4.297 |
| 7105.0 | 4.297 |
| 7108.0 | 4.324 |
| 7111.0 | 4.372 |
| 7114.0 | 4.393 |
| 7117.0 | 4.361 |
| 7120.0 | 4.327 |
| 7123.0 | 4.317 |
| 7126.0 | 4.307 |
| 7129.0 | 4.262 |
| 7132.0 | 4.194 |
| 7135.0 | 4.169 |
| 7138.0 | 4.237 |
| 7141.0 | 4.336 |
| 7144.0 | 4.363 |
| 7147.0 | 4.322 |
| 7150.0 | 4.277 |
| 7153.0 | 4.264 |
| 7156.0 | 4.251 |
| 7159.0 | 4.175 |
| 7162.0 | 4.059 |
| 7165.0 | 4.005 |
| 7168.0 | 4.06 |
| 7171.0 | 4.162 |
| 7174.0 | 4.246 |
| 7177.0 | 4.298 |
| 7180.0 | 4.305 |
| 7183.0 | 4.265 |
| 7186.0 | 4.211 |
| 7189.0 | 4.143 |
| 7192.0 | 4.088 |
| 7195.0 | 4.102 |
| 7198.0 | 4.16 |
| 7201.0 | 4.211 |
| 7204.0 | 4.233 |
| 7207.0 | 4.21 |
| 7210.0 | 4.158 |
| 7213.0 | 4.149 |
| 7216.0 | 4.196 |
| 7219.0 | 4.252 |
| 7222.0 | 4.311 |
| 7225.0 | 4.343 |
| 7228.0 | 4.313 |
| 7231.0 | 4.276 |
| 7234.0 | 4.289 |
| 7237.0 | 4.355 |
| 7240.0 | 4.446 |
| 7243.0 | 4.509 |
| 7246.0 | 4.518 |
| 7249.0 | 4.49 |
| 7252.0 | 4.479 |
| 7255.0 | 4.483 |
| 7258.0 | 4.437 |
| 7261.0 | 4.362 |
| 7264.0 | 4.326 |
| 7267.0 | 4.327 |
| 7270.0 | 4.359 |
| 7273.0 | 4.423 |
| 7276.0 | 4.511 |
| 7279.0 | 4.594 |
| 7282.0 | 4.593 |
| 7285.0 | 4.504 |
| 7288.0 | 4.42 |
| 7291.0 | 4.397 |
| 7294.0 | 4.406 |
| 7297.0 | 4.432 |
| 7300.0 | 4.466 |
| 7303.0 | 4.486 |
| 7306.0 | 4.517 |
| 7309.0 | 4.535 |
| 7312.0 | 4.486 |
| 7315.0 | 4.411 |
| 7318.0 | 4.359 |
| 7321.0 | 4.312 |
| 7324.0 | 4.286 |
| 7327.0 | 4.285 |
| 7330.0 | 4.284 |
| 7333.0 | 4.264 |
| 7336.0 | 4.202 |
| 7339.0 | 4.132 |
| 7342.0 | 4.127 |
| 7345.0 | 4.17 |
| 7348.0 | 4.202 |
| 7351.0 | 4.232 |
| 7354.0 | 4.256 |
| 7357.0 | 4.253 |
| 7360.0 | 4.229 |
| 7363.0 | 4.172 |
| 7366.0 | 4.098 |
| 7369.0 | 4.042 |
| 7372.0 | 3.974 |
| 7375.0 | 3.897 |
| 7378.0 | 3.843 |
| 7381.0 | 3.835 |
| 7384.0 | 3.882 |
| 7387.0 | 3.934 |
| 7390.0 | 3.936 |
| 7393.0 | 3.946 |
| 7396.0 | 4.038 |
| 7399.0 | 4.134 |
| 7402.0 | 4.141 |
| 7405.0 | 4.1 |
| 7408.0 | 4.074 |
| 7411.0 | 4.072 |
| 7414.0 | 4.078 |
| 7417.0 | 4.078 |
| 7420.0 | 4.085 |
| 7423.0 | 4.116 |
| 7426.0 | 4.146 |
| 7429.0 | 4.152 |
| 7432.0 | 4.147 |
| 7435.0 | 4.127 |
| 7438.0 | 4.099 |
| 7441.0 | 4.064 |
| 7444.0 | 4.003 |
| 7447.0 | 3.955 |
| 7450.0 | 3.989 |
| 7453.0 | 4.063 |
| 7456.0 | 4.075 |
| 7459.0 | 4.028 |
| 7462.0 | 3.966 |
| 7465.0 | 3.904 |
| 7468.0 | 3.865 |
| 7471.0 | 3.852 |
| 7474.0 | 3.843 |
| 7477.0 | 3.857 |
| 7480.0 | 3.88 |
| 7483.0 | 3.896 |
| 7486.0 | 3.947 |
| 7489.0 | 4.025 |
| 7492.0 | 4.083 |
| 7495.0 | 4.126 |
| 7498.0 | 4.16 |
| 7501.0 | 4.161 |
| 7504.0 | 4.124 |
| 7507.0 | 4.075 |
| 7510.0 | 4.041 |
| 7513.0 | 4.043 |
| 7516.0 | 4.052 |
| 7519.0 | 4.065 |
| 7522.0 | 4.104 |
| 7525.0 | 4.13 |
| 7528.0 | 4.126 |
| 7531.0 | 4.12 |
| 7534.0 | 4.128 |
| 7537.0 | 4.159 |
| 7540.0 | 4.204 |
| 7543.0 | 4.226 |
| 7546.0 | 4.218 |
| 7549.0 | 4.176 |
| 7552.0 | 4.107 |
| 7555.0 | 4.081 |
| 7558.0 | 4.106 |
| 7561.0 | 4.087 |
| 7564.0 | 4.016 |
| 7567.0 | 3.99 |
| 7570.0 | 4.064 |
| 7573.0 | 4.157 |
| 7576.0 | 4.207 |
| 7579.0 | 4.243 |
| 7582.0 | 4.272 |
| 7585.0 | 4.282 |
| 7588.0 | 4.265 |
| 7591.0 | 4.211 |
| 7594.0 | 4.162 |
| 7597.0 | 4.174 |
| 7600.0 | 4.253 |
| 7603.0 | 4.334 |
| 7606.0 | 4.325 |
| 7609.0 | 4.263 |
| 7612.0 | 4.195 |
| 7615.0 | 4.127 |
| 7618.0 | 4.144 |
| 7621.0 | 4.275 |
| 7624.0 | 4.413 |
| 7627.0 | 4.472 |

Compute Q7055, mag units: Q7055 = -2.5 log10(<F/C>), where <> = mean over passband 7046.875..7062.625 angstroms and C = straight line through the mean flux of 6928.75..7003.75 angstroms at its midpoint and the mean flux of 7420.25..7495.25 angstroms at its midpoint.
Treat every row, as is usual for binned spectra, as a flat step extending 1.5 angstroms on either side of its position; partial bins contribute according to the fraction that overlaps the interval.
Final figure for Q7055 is 0.16 mag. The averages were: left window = 4.36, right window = 4.01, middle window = 3.7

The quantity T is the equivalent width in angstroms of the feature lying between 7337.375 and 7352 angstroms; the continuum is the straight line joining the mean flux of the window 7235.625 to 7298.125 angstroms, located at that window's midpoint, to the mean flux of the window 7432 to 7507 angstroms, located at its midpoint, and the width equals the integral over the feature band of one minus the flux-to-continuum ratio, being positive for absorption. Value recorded 0.4 angstroms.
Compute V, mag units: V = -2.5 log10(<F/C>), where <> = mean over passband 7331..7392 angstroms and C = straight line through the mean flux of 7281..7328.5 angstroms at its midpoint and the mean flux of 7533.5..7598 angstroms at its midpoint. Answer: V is 0.074 mag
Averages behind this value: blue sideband 4.43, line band 4.08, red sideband 4.16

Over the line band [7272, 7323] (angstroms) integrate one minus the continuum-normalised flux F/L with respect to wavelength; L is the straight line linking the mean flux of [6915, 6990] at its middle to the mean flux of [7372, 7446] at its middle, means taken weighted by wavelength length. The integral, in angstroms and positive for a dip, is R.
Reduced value -4.4 angstroms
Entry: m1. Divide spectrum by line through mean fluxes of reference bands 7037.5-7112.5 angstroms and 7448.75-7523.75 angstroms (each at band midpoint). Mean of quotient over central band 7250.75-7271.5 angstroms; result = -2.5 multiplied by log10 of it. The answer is -0.09 mag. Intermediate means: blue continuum 4.06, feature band 4.4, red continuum 4.01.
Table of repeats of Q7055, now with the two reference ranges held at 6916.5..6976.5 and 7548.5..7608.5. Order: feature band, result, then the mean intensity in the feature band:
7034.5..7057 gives 0.08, 3.97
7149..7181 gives 0.02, 4.19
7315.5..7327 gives -0.02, 4.32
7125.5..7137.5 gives 0.01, 4.23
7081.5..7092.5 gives 0.04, 4.1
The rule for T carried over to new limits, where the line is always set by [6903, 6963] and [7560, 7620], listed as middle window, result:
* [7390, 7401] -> 0.5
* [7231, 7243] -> -0.3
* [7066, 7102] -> 1.2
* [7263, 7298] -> -1.6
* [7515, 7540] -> 0.5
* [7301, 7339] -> -1.1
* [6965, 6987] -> -0.4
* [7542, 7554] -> 0.1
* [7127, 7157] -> 0.0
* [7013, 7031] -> 0.2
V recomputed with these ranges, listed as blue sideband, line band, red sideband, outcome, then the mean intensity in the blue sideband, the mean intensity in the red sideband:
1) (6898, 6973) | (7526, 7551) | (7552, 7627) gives 0.01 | 4.31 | 4.2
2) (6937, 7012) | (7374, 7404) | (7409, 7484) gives 0.03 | 4.37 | 4.01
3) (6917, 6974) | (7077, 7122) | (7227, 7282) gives 0.03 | 4.29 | 4.42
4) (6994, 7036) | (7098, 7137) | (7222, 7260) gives 0.01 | 4.29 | 4.41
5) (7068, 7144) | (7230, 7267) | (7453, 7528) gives -0.07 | 4.23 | 4.02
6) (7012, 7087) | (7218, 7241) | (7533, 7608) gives -0.06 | 4.07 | 4.18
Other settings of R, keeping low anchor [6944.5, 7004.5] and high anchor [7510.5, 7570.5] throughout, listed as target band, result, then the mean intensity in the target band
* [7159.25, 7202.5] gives 1.2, 4.17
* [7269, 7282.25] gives -0.8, 4.49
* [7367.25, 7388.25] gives 1.4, 3.92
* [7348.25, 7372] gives 0.2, 4.17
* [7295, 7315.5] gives -1.2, 4.48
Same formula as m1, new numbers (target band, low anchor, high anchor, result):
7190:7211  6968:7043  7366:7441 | 0.00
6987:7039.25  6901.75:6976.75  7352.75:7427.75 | -0.01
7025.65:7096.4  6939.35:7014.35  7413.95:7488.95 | 0.07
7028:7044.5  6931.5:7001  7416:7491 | 0.02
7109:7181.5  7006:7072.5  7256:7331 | -0.01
